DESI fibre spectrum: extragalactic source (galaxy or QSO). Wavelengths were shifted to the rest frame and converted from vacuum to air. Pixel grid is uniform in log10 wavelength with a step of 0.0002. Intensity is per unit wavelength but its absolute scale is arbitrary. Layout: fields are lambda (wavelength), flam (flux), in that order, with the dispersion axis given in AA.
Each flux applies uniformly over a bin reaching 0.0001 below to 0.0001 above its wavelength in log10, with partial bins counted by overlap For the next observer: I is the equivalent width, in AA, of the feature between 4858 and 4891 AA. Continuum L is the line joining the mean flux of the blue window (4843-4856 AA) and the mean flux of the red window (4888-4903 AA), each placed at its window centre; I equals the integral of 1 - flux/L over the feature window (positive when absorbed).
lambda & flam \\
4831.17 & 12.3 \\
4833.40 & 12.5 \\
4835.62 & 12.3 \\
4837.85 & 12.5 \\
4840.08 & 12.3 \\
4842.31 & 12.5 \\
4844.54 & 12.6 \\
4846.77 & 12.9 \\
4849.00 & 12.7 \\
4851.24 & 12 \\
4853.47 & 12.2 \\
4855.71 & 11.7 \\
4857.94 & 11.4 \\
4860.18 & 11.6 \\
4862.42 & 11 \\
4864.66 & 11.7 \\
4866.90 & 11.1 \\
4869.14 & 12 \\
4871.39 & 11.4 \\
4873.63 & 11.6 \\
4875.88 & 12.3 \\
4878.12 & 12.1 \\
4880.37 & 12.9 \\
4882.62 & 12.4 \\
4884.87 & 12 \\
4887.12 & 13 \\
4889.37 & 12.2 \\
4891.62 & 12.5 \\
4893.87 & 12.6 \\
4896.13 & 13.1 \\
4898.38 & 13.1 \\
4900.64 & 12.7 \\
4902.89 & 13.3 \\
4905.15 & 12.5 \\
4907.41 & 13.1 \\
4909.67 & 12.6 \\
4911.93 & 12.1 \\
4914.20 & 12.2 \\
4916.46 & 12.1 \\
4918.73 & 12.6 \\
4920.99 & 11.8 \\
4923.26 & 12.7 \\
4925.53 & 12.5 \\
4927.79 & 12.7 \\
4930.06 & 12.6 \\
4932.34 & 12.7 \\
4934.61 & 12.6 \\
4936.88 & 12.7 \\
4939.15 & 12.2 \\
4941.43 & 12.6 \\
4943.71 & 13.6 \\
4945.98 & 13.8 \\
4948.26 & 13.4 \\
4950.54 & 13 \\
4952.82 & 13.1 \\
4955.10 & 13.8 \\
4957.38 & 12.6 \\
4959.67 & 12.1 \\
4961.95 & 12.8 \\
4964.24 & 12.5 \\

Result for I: 1.7 AA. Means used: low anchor 12.4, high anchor 12.8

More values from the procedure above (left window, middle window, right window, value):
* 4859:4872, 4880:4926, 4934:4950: -1.3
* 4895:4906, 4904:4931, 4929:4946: 0.9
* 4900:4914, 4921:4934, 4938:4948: 0.3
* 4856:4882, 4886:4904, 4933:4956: -0.9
